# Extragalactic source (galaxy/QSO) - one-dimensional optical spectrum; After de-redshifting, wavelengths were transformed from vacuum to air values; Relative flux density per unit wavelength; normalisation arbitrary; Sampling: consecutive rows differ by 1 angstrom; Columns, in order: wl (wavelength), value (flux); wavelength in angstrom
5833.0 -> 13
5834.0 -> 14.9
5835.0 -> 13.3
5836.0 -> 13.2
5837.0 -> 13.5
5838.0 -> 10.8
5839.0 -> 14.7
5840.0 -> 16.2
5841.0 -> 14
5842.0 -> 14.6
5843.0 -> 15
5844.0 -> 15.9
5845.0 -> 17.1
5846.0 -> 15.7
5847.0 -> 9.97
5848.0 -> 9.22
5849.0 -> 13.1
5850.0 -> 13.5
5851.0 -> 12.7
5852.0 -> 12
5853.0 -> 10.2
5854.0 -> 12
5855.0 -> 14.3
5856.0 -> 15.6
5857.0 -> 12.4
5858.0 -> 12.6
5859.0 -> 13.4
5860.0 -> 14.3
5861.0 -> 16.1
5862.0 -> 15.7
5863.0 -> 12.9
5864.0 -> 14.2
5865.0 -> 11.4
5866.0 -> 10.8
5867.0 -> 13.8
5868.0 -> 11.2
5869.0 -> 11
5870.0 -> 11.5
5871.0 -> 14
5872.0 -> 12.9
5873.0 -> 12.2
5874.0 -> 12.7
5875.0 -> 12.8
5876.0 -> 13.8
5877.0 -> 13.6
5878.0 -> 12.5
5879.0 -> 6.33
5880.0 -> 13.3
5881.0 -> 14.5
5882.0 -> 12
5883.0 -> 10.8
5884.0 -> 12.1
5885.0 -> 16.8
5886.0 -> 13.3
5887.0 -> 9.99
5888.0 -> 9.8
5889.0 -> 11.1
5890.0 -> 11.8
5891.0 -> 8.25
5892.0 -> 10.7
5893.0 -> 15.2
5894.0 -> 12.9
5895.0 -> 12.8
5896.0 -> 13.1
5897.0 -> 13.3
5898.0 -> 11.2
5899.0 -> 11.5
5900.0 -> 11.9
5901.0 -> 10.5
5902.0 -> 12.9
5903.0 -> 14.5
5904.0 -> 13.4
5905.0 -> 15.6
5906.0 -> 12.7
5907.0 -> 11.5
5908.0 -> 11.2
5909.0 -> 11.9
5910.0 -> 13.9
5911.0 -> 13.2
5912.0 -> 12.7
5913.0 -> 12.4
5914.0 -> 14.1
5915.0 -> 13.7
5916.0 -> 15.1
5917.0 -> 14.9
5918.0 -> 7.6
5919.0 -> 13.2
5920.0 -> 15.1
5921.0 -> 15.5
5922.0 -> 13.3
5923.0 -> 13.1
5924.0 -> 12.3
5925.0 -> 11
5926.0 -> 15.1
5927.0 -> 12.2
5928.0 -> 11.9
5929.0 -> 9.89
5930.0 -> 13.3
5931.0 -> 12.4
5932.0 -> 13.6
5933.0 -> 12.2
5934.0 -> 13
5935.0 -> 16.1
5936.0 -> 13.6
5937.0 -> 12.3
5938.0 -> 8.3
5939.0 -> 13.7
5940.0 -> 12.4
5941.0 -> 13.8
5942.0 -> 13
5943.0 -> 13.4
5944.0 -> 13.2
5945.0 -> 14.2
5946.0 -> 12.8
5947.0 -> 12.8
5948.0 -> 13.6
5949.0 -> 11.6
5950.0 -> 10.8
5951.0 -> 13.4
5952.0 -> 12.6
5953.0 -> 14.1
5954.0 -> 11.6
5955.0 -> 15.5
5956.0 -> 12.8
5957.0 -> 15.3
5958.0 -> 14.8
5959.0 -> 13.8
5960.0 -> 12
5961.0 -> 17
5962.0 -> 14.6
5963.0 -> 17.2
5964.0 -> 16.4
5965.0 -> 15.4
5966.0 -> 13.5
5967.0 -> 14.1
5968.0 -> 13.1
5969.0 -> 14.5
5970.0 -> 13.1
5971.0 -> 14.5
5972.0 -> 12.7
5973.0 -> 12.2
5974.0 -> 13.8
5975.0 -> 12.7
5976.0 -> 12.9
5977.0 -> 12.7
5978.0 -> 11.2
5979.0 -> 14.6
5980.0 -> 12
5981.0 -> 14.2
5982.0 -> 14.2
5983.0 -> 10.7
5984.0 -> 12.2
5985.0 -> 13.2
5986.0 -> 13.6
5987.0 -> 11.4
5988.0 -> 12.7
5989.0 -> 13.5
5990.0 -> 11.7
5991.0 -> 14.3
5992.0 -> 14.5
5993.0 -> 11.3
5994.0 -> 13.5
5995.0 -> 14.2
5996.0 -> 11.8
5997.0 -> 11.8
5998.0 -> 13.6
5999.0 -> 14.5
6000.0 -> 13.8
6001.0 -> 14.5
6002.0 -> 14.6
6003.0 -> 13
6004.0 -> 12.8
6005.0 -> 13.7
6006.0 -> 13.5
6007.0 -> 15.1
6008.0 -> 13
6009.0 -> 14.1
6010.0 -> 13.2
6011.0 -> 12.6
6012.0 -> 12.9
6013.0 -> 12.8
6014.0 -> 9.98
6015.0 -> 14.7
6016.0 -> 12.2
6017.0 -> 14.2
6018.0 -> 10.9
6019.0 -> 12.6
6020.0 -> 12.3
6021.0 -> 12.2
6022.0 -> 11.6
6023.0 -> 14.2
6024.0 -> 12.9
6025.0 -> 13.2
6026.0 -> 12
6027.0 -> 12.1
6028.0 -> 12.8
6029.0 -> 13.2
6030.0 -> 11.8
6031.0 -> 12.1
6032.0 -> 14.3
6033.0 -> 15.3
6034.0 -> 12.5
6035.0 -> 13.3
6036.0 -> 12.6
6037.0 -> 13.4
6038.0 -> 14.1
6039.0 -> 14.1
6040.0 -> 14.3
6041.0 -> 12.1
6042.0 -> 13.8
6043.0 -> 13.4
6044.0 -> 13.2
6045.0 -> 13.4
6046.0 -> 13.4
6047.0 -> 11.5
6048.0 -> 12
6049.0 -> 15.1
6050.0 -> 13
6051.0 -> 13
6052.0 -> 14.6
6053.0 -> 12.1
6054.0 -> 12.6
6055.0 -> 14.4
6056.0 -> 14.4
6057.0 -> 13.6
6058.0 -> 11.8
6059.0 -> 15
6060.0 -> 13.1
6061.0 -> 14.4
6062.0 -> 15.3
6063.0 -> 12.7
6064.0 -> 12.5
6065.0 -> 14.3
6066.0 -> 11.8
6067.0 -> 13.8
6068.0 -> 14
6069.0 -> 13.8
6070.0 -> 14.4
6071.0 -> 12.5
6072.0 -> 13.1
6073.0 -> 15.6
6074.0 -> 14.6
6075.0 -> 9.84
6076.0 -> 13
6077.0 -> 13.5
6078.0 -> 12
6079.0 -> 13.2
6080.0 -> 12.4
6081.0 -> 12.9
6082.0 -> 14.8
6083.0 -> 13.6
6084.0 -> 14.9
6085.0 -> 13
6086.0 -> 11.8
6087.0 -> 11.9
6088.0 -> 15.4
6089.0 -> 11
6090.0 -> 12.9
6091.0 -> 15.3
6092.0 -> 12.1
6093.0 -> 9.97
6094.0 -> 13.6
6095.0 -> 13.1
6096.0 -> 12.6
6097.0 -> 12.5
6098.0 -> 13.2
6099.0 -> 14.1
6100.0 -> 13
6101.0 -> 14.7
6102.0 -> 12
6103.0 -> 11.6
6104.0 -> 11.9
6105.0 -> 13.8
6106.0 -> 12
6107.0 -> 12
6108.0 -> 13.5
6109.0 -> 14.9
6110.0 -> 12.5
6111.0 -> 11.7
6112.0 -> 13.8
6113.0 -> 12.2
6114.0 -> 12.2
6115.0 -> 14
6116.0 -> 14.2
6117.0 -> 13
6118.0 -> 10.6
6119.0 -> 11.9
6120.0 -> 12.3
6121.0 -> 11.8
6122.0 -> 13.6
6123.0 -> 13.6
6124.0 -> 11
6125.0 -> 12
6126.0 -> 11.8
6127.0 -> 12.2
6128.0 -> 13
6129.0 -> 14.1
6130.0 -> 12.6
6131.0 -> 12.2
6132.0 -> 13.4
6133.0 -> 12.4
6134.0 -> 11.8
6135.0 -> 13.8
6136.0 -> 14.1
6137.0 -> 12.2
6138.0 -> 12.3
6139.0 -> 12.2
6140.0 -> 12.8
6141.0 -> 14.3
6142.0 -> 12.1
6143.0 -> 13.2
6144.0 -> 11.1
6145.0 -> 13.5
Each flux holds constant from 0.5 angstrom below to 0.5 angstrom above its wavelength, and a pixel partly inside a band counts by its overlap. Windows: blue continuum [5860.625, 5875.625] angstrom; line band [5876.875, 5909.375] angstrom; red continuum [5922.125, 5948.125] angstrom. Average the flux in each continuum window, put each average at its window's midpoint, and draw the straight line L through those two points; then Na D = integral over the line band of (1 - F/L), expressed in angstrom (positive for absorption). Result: 1.6 angstrom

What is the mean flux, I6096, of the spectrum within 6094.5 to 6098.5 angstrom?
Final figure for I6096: 12.8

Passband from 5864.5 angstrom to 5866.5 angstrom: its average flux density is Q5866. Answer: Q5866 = 11.1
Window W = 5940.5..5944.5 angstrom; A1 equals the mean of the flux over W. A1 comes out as 13.4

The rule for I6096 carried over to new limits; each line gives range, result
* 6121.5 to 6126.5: 12.4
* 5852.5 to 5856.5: 13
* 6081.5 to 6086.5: 13.6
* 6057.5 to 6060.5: 13.3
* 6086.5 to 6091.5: 13.3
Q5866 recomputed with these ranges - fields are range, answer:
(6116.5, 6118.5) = 11.8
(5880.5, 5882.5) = 13.2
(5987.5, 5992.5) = 13.3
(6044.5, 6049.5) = 13.1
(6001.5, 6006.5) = 13.5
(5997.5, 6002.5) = 14.2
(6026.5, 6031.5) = 12.4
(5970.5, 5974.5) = 13.3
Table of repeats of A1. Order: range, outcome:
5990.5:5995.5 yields 13.6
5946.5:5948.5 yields 13.2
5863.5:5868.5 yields 12.3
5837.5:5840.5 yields 13.9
